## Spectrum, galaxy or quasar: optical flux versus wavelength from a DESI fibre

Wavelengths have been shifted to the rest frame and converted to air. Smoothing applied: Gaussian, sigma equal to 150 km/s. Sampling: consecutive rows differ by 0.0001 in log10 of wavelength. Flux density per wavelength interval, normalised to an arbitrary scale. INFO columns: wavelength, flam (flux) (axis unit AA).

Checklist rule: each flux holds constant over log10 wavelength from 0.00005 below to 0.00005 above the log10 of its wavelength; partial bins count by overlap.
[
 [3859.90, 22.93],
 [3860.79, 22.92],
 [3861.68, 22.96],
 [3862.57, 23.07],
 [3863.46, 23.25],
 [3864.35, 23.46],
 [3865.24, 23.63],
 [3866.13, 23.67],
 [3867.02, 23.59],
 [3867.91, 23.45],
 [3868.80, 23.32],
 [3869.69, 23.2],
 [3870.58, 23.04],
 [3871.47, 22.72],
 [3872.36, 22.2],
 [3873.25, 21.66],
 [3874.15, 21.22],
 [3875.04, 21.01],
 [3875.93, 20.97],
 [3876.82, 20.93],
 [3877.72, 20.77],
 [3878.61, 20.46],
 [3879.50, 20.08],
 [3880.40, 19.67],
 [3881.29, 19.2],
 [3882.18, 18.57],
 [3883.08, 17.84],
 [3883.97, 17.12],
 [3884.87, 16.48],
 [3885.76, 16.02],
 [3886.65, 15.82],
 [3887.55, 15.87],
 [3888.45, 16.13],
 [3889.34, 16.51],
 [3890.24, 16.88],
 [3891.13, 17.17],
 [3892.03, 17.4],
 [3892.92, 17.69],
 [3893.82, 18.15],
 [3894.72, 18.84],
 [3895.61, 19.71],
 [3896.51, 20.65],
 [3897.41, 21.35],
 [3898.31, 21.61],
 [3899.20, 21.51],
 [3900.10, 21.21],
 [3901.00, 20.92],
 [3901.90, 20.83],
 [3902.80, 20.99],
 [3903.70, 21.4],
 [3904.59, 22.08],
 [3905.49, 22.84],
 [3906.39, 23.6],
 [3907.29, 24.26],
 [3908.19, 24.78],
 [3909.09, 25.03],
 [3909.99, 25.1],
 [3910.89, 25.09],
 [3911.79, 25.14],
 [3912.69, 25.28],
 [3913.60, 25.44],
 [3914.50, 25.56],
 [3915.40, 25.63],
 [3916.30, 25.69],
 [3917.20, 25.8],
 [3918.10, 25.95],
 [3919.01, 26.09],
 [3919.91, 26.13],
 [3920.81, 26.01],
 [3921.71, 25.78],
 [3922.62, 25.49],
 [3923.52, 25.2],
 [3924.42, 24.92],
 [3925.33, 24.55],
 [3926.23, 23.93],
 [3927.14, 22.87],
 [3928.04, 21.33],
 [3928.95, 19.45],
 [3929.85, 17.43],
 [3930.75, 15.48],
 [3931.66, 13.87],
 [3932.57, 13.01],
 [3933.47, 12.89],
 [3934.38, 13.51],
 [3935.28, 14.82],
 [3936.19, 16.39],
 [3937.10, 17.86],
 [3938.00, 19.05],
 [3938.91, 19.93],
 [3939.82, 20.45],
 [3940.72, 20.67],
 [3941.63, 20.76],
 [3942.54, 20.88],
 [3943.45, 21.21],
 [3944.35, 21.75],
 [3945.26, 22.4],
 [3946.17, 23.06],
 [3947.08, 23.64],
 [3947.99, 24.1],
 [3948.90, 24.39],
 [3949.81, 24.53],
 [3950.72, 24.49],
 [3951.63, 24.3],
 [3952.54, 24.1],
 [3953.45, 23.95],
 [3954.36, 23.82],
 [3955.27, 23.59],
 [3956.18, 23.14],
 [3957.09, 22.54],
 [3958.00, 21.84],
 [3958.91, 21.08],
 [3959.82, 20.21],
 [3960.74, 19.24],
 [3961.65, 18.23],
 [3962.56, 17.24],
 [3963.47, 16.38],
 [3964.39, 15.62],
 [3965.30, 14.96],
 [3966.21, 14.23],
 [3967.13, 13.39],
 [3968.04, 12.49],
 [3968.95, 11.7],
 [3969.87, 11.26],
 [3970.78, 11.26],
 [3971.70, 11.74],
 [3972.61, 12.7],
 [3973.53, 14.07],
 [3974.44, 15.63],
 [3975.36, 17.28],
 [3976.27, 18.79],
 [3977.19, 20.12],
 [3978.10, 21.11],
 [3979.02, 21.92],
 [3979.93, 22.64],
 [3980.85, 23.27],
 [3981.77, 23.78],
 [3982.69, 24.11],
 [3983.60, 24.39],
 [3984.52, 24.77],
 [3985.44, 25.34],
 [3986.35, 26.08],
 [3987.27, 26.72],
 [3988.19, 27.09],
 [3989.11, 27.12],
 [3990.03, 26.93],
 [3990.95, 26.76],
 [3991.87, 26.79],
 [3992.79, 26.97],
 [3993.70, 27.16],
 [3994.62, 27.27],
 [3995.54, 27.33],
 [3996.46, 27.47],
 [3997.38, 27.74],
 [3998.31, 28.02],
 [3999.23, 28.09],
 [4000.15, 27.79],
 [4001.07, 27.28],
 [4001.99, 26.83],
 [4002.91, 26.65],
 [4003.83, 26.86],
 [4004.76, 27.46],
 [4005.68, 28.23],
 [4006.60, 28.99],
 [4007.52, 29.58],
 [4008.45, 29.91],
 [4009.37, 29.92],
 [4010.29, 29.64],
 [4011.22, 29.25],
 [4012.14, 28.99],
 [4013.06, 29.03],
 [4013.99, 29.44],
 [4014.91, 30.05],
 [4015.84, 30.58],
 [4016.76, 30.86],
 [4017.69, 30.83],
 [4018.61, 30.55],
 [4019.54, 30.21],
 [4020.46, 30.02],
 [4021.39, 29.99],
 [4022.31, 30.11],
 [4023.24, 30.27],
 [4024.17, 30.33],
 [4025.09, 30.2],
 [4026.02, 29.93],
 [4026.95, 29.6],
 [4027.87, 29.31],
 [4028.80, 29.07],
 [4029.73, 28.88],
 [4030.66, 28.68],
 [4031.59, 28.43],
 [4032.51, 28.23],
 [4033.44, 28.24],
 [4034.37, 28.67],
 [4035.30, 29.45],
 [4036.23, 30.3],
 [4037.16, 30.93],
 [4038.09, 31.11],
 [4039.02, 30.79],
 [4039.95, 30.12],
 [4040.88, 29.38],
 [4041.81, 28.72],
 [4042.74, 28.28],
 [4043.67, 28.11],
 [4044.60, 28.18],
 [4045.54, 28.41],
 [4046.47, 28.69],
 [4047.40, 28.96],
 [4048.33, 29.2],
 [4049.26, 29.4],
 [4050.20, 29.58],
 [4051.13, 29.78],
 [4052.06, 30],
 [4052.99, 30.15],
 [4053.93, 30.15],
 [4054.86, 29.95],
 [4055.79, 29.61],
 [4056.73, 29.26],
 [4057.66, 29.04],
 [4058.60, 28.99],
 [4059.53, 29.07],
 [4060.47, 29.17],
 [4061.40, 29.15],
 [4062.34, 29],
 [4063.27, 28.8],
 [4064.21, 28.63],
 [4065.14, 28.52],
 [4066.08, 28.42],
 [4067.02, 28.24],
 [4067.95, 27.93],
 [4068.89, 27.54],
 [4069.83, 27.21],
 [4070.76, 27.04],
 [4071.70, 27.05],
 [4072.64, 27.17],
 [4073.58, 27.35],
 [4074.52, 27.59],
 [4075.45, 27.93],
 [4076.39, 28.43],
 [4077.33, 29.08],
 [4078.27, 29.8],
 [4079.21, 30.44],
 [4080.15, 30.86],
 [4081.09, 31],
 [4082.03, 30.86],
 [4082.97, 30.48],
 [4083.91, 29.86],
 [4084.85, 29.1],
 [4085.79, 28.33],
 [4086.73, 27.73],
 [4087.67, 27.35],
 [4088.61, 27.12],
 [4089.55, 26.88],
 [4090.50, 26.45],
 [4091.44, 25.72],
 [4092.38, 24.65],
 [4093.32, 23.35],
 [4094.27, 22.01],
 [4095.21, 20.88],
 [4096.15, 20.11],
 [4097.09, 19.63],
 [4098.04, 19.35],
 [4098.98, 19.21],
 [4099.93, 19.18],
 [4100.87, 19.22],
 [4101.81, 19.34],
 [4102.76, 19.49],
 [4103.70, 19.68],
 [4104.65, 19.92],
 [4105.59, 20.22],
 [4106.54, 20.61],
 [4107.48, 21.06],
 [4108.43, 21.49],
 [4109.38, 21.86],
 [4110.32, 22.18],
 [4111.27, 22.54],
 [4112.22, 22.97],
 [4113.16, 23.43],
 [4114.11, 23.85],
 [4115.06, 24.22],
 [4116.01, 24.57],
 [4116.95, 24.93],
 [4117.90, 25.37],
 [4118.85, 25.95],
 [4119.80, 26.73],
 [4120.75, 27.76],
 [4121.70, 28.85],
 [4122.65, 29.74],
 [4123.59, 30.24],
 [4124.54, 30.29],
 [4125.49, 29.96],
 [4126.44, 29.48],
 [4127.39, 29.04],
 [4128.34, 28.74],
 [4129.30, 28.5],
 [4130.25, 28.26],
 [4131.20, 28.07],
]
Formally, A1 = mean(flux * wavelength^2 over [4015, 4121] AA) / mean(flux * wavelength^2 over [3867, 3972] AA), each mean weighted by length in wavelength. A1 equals 1.4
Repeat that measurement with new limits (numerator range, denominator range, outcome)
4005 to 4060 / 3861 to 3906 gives 1.56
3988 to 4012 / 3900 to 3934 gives 1.27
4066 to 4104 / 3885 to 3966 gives 1.32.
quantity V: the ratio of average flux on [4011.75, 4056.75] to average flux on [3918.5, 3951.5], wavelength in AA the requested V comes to 1.40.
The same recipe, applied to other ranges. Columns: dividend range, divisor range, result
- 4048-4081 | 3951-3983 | 1.55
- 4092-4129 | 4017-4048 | 0.80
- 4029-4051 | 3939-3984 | 1.48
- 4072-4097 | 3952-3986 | 1.43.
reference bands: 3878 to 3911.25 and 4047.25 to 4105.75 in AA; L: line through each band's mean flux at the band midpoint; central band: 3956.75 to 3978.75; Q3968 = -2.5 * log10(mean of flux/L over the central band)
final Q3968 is 0.35 mag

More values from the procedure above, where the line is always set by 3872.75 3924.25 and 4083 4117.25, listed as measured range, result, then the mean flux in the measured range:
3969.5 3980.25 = 0.317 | 16.5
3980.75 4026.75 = -0.249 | 28.1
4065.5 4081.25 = -0.232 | 28.4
